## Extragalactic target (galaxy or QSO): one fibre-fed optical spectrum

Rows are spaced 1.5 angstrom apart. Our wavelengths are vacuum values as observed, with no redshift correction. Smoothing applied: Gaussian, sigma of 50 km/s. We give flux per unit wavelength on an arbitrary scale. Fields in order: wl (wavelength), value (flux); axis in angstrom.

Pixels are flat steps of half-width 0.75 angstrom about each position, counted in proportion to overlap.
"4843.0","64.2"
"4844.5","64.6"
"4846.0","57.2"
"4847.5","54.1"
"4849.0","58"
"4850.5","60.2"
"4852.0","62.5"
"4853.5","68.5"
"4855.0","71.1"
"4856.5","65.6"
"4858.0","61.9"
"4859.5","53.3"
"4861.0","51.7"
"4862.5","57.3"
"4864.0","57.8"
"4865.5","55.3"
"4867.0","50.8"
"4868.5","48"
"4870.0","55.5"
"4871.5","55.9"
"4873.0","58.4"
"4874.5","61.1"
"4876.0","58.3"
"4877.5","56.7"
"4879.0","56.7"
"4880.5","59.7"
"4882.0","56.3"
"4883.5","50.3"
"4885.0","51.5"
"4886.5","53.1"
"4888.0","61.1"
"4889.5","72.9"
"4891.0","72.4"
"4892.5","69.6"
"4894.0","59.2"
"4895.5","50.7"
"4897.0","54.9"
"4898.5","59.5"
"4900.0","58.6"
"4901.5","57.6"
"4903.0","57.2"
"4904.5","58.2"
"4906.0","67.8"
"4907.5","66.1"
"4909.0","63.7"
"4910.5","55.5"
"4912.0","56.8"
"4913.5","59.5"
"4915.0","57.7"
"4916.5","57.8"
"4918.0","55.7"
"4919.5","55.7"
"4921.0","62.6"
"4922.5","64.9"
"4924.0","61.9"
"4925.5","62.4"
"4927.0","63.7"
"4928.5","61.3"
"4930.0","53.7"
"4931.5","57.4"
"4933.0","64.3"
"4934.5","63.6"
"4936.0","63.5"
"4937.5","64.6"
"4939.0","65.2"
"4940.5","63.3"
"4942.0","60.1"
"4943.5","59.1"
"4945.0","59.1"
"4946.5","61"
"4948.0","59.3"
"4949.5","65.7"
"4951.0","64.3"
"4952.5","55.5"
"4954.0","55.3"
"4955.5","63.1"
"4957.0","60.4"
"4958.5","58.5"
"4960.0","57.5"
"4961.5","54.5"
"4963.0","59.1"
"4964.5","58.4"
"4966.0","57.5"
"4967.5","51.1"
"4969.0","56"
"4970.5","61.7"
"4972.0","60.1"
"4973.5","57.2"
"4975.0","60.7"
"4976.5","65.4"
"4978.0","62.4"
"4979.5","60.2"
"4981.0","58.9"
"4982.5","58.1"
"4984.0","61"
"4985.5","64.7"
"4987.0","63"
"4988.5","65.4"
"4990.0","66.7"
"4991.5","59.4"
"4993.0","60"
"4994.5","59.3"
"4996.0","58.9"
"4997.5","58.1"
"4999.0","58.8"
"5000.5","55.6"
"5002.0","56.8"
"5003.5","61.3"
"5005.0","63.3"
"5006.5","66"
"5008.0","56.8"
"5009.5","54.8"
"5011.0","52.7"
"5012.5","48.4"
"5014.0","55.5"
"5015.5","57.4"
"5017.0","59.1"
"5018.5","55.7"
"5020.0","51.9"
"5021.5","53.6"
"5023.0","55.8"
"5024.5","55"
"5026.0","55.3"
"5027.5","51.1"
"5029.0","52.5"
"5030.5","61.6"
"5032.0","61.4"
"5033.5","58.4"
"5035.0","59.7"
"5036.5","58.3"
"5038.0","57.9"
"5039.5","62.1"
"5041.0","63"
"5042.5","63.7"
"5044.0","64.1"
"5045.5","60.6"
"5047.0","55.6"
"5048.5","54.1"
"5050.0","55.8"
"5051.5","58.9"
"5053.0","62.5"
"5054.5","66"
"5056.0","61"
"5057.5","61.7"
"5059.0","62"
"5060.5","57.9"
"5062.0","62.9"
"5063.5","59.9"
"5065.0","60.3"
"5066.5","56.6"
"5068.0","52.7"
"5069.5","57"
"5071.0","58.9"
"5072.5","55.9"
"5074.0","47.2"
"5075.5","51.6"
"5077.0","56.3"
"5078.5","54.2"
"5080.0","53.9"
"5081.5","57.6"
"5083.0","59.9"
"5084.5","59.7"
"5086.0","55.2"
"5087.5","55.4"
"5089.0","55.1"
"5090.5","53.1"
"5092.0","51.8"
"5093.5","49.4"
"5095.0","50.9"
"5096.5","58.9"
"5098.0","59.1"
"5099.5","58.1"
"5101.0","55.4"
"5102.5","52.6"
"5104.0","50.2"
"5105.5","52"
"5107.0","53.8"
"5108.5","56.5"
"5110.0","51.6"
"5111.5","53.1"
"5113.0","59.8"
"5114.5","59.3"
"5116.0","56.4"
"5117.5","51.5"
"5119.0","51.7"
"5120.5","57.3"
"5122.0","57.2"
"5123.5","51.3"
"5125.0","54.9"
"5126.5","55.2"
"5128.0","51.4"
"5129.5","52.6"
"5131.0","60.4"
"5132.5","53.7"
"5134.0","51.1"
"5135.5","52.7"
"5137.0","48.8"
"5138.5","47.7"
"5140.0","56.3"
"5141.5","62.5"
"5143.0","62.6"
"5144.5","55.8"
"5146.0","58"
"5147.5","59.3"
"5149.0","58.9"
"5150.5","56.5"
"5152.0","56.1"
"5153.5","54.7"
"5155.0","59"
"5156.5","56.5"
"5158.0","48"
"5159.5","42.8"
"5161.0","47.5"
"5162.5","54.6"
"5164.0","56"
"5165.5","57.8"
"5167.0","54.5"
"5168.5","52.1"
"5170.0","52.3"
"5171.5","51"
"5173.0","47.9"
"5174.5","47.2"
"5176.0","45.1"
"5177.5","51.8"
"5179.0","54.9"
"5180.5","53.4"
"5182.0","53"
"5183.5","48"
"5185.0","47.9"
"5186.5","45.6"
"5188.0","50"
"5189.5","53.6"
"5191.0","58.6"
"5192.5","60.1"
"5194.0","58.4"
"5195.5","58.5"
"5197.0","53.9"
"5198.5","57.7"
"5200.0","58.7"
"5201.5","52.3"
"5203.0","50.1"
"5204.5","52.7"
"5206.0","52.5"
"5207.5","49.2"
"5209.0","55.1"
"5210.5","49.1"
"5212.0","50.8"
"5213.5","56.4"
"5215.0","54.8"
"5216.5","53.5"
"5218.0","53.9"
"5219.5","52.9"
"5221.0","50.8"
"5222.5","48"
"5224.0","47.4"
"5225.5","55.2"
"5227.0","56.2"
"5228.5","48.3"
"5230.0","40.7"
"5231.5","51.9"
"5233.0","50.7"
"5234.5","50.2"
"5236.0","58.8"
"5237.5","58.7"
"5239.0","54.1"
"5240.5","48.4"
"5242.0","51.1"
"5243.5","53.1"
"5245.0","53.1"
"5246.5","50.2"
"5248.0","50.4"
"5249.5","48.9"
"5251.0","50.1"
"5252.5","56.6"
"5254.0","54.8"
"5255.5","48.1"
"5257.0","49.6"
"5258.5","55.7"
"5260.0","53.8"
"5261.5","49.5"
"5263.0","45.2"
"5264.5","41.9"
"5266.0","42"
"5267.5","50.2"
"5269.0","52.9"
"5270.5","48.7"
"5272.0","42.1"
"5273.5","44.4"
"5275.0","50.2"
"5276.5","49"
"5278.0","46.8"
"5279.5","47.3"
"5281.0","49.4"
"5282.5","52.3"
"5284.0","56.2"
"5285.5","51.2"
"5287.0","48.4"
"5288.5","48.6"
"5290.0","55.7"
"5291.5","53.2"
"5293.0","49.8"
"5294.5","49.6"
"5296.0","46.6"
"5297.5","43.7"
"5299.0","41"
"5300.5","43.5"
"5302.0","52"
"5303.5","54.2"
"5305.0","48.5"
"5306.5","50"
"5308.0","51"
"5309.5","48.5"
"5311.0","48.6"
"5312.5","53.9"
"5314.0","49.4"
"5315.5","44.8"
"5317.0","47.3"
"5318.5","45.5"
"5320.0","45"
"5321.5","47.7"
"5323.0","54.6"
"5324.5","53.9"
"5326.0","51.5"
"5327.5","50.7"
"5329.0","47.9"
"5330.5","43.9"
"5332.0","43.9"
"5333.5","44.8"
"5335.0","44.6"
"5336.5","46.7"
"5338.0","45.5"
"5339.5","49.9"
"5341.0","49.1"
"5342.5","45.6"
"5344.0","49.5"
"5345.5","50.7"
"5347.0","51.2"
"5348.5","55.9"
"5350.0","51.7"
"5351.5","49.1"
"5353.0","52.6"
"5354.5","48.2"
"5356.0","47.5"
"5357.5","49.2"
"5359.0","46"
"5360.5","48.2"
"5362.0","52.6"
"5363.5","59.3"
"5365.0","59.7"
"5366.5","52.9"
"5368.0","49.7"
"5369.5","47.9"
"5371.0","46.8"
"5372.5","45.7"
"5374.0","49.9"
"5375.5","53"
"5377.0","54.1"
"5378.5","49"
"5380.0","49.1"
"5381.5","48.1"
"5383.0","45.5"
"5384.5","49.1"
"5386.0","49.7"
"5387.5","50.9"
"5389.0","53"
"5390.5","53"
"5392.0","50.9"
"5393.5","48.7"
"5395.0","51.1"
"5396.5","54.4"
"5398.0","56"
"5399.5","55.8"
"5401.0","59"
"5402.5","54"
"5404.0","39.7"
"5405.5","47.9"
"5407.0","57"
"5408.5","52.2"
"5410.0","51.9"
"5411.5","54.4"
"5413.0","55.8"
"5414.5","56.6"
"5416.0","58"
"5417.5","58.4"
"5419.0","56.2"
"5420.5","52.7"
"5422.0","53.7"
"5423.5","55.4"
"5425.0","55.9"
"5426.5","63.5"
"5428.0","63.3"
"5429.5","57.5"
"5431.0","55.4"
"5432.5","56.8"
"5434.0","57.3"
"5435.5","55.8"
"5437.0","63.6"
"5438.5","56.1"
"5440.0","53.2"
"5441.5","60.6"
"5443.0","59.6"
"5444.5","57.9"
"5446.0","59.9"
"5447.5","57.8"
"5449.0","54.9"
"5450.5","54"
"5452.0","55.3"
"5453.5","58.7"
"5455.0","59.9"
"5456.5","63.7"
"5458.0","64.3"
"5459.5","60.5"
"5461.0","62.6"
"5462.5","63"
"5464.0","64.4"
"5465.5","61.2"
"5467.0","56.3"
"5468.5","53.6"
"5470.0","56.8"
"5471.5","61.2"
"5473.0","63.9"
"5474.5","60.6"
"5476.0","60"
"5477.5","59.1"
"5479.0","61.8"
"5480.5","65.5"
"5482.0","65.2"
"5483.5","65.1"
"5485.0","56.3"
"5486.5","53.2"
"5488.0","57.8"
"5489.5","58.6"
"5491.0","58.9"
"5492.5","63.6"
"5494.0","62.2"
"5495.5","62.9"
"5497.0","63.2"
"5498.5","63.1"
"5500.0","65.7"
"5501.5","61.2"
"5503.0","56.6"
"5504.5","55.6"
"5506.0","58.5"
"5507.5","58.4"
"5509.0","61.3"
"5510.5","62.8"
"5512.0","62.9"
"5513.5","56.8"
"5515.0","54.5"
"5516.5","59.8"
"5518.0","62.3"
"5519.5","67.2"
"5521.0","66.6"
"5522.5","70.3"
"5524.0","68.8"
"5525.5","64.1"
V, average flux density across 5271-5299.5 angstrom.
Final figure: 48.8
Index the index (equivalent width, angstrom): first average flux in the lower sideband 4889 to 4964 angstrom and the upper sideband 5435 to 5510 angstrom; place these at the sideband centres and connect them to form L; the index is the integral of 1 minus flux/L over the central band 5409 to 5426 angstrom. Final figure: 1.3 angstrom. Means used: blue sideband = 60.6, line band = 55.4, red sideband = 59.9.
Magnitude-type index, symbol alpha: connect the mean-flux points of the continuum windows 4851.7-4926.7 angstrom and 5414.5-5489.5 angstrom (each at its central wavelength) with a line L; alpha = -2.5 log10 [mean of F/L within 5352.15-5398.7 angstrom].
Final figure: 0.16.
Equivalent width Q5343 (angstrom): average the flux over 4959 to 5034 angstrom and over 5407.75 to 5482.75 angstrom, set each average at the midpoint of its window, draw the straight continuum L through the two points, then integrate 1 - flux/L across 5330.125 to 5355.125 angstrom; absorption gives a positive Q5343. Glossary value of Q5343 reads 4.27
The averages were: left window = 58.3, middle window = 48.5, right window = 58.5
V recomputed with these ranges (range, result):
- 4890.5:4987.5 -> 60.2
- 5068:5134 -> 54.8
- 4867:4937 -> 59.3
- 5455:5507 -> 60.7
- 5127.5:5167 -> 54.7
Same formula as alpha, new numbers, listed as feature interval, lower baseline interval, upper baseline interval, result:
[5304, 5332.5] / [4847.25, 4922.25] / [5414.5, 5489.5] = 0.20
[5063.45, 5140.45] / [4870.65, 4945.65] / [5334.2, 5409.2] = 0.03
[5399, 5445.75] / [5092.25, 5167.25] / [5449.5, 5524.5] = 0.07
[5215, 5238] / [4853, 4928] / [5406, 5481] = 0.13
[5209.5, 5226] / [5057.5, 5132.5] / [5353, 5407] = 0.03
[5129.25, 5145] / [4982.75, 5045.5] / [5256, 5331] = -0.01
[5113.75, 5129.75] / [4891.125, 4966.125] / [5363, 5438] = 0.06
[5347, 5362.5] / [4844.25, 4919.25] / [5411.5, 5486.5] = 0.17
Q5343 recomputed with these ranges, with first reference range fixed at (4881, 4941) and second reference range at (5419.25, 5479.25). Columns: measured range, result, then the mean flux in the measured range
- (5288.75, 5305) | 2.8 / 48.9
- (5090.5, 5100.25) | 0.8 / 54.6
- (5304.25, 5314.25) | 1.5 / 50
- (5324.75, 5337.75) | 2.7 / 47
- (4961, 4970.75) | 0.6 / 56.7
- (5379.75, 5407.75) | 3.6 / 51.2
